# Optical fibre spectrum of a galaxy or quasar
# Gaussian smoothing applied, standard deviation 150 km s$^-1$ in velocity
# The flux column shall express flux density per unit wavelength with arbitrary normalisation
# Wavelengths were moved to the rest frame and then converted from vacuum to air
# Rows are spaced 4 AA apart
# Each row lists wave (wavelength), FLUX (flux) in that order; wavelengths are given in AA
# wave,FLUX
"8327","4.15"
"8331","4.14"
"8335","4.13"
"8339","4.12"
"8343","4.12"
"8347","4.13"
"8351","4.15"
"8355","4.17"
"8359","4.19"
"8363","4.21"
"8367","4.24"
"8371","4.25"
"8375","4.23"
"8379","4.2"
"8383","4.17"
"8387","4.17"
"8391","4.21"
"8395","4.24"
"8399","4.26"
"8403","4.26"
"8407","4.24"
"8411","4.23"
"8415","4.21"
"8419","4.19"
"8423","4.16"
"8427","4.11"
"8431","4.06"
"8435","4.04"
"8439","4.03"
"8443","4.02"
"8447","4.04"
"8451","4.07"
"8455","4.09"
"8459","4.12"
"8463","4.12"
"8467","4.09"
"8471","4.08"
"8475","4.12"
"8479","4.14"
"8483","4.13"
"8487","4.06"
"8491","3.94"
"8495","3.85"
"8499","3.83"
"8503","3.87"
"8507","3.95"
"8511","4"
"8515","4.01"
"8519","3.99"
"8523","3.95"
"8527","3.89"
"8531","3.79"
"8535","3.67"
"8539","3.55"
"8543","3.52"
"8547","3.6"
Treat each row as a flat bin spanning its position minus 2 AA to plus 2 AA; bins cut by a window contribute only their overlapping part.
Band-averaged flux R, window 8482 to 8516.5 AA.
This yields 3.95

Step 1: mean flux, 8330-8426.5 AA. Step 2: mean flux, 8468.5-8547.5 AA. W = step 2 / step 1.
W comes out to 0.9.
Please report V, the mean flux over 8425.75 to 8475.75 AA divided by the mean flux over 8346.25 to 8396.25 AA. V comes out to 0.97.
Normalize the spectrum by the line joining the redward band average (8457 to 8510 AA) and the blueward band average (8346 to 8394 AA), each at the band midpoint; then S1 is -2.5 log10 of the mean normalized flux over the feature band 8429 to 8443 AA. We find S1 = 0.015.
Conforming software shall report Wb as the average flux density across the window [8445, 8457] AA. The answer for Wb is 4.07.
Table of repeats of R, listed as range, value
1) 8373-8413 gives 4.22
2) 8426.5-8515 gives 4.03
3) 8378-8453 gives 4.15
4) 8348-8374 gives 4.2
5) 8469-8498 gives 4.04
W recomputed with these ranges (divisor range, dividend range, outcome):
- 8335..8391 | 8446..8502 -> 0.97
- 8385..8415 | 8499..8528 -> 0.93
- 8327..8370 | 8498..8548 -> 0.92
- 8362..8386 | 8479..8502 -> 0.94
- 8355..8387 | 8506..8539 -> 0.92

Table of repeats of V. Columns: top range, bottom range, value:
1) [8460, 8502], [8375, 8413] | 0.96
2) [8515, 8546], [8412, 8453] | 0.92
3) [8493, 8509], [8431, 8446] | 0.96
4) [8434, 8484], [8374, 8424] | 0.97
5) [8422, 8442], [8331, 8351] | 0.99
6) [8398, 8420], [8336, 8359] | 1.02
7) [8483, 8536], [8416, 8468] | 0.96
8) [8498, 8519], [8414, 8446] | 0.96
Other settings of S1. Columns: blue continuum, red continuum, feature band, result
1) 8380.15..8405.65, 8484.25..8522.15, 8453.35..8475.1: -0.016 mag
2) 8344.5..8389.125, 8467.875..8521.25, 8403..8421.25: -0.026 mag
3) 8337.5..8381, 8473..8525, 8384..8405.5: -0.024 mag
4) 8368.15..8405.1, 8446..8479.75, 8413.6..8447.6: 0.014 mag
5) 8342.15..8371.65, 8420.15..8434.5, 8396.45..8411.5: -0.030 mag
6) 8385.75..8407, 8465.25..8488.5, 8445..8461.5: 0.016 mag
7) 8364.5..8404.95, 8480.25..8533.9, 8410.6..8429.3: -0.008 mag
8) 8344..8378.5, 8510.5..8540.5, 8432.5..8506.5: -0.017 mag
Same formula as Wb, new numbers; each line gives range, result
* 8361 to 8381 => 4.23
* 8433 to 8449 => 4.03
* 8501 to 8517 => 3.96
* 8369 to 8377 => 4.24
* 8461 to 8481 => 4.11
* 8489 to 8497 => 3.9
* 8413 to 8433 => 4.15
